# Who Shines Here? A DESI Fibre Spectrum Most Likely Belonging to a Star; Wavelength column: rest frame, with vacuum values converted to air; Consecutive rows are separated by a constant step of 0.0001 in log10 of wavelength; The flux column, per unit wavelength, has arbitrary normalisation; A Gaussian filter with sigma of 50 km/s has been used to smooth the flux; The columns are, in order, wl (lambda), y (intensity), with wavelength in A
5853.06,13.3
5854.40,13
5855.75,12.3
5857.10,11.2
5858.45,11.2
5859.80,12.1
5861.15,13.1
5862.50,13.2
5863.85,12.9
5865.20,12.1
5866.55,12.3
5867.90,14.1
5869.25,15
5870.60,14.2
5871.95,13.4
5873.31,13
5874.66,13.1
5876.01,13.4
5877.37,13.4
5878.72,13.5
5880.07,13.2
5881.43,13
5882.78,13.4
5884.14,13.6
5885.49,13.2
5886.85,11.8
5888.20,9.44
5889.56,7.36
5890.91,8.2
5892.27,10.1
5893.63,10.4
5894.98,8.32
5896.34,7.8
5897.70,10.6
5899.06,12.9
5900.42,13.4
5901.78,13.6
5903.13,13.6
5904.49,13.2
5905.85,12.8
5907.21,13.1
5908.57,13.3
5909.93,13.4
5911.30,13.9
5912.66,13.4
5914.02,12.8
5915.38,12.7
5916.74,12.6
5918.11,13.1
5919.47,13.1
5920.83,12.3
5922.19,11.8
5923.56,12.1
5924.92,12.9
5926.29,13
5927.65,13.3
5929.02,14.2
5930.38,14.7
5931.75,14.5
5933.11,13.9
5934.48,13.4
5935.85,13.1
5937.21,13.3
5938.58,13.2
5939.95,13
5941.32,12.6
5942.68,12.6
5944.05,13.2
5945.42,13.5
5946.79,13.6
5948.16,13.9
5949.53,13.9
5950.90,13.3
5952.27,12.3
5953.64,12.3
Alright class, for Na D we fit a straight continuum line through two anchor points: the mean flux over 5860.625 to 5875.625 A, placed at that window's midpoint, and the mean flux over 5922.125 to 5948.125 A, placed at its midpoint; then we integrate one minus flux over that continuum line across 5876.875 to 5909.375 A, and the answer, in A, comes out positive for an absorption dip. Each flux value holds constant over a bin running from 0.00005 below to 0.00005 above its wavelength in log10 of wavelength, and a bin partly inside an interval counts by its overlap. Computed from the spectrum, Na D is 3.7 A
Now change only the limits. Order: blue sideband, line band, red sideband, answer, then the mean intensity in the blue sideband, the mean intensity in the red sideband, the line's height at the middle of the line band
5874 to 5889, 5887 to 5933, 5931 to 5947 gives 3.03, 12.8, 13.3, 13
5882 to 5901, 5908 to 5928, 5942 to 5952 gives -1.52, 10.7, 13.4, 12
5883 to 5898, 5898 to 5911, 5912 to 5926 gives -2.05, 10.2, 12.7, 11.4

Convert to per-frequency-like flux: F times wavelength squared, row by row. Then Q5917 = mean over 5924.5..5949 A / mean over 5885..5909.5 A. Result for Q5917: 1.21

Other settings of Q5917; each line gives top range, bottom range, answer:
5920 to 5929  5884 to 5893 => 1.24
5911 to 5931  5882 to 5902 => 1.21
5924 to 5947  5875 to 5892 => 1.14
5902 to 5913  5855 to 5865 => 1.11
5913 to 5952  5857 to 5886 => 1.03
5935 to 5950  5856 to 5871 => 1.06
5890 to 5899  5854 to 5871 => 0.75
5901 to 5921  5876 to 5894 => 1.14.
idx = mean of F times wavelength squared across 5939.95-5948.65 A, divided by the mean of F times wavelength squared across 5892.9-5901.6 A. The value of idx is 1.25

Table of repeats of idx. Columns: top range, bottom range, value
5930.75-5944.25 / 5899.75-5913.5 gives 1.01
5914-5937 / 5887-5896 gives 1.46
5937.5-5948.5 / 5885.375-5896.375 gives 1.40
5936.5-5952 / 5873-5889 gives 1.06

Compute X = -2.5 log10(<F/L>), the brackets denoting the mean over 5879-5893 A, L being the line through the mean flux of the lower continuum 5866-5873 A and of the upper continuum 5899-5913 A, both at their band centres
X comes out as 0.192 mag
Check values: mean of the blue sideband 13.8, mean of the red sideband 13.3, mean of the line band 11.4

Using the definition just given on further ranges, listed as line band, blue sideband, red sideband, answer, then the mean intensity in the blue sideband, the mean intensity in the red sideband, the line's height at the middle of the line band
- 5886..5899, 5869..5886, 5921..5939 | 0.37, 13.5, 13.3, 13.4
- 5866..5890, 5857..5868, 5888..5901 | -0.15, 12.4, 9.84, 11.2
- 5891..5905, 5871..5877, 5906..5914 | 0.18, 13.3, 13.3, 13.3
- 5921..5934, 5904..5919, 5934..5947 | -0.02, 13.1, 13.1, 13.1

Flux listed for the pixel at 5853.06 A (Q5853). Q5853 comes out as 13.3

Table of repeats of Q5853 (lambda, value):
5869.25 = 15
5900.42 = 13.4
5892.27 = 10.1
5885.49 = 13.2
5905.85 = 12.8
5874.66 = 13.1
